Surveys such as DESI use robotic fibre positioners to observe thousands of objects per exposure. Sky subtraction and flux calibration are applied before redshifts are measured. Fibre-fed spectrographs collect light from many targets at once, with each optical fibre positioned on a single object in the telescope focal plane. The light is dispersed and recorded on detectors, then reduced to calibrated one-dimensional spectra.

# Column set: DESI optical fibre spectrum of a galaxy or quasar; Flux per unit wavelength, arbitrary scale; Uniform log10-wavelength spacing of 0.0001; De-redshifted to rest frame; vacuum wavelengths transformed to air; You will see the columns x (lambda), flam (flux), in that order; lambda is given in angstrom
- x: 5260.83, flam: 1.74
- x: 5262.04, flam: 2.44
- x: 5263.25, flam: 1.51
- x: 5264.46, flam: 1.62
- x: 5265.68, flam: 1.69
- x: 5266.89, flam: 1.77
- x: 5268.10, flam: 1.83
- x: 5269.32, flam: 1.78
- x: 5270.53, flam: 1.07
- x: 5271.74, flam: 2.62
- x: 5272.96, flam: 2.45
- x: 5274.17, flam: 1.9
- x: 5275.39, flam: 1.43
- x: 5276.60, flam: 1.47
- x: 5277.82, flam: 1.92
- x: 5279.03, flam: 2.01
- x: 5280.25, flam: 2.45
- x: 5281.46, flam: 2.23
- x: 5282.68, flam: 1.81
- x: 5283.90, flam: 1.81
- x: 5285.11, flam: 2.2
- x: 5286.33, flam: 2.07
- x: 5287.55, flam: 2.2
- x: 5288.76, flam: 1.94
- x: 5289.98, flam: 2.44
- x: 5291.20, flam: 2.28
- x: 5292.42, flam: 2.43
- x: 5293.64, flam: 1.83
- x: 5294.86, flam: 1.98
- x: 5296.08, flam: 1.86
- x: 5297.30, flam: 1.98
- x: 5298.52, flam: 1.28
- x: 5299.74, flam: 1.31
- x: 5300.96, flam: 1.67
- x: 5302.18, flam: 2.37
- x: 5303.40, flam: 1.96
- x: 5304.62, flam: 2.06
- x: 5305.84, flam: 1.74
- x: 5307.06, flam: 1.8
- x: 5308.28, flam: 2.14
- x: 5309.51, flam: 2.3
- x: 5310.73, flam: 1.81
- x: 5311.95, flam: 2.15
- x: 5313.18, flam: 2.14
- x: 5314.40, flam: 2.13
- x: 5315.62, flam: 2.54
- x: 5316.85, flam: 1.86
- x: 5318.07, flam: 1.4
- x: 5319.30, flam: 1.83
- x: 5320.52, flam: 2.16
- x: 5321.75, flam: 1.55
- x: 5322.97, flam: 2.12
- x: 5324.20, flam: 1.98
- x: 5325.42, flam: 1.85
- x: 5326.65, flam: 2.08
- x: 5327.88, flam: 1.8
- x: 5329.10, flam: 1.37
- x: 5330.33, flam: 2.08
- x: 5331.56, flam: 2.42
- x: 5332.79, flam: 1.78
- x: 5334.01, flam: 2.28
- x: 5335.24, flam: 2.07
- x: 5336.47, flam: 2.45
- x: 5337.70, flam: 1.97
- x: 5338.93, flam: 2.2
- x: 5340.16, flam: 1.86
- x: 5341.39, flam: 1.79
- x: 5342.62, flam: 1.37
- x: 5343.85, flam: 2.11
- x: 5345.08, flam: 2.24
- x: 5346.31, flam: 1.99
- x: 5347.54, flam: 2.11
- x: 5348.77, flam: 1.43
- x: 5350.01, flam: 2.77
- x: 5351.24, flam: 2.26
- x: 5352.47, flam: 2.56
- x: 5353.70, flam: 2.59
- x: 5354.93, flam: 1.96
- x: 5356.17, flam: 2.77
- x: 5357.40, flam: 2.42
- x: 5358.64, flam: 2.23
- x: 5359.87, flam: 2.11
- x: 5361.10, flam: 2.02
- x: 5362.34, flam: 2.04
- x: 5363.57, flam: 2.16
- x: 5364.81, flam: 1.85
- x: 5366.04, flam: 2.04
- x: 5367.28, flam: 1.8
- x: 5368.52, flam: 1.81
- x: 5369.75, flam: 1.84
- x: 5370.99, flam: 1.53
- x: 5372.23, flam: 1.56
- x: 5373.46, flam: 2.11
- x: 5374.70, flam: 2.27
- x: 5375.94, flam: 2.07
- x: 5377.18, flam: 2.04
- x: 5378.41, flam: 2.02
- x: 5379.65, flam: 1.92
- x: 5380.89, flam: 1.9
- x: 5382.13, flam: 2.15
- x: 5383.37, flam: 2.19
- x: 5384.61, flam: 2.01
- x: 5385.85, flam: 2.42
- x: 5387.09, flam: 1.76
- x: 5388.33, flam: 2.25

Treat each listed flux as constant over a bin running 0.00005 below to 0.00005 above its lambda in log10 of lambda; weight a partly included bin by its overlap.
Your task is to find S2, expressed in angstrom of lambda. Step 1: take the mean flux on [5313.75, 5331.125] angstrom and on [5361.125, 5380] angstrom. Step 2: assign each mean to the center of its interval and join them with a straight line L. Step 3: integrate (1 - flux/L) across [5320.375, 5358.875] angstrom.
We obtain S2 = -3.1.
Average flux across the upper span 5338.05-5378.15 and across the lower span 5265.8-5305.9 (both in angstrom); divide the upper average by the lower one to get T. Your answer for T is 1.1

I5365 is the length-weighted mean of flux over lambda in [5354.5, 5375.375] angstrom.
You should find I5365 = 2.03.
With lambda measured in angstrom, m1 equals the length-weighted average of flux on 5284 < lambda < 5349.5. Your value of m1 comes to 1.98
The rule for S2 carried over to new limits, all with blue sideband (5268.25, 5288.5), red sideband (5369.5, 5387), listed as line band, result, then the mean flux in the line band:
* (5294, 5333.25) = 1.0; 1.92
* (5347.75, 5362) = -2.0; 2.27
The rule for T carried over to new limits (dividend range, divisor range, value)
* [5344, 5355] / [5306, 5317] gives 1.06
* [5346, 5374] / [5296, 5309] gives 1.14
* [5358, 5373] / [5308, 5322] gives 0.96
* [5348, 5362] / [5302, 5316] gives 1.09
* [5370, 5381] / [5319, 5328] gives 1.00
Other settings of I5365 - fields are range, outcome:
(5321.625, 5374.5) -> 2.04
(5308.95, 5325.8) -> 1.99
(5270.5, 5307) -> 1.97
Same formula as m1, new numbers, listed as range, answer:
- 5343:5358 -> 2.25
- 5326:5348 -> 2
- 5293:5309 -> 1.85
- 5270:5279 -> 1.86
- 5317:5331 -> 1.84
